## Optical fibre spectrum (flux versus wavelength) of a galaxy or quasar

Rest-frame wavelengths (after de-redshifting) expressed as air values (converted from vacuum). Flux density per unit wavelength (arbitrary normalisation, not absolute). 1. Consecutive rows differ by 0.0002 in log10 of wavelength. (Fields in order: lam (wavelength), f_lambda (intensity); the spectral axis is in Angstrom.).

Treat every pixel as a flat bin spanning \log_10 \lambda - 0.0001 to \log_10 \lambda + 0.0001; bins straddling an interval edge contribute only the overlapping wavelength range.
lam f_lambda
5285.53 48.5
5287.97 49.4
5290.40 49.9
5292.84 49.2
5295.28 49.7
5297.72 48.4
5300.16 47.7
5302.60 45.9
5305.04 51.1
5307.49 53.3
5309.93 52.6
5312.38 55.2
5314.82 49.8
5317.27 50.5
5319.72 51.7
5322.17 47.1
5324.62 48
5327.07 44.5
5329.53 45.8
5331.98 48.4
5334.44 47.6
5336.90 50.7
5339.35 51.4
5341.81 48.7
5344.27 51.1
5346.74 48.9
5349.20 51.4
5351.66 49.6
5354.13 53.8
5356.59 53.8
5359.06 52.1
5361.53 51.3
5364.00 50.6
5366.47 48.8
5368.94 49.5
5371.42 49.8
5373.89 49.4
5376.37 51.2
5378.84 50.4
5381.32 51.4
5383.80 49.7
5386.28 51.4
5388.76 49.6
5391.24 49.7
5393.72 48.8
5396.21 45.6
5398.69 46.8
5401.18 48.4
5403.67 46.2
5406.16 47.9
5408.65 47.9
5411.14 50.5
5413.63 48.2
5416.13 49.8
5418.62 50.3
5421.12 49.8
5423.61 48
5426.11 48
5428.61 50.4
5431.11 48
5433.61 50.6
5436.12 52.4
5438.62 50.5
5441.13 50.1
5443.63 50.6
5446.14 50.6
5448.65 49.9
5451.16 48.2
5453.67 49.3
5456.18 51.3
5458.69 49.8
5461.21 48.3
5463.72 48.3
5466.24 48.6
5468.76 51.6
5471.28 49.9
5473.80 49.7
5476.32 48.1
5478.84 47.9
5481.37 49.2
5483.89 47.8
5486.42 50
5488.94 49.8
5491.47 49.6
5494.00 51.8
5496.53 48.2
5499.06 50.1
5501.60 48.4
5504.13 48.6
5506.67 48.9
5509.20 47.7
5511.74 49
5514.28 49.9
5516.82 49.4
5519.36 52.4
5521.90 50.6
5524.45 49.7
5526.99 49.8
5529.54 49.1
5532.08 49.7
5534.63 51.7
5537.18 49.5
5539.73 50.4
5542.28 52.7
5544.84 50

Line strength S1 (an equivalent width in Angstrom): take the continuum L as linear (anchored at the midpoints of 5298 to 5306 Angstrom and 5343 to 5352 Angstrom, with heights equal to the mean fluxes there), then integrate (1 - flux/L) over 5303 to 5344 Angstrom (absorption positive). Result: -0.5 Angstrom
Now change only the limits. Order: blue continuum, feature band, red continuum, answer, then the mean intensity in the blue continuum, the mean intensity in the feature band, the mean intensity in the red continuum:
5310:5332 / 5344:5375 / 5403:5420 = -1.1 Angstrom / 49.2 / 50.8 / 48.8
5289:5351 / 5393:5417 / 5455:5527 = 0.7 Angstrom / 49.5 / 47.9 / 49.5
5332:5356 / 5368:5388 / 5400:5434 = -0.3 Angstrom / 50.4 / 50.3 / 48.8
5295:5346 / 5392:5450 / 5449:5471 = 0.4 Angstrom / 49.5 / 49.1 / 49.5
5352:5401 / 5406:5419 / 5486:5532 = 0.2 Angstrom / 50.1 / 49.1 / 49.6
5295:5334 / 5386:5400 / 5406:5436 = 0.2 Angstrom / 49.3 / 48.5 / 49.3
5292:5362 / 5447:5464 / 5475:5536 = 0.1 Angstrom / 50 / 49.4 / 49.5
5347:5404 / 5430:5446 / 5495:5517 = -0.3 Angstrom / 50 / 50.4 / 48.9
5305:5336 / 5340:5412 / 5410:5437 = -0.3 Angstrom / 49.6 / 49.8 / 49.6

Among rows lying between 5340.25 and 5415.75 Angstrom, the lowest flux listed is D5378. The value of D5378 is 45.6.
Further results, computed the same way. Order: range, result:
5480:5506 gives 47.8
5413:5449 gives 48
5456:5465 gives 48.3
